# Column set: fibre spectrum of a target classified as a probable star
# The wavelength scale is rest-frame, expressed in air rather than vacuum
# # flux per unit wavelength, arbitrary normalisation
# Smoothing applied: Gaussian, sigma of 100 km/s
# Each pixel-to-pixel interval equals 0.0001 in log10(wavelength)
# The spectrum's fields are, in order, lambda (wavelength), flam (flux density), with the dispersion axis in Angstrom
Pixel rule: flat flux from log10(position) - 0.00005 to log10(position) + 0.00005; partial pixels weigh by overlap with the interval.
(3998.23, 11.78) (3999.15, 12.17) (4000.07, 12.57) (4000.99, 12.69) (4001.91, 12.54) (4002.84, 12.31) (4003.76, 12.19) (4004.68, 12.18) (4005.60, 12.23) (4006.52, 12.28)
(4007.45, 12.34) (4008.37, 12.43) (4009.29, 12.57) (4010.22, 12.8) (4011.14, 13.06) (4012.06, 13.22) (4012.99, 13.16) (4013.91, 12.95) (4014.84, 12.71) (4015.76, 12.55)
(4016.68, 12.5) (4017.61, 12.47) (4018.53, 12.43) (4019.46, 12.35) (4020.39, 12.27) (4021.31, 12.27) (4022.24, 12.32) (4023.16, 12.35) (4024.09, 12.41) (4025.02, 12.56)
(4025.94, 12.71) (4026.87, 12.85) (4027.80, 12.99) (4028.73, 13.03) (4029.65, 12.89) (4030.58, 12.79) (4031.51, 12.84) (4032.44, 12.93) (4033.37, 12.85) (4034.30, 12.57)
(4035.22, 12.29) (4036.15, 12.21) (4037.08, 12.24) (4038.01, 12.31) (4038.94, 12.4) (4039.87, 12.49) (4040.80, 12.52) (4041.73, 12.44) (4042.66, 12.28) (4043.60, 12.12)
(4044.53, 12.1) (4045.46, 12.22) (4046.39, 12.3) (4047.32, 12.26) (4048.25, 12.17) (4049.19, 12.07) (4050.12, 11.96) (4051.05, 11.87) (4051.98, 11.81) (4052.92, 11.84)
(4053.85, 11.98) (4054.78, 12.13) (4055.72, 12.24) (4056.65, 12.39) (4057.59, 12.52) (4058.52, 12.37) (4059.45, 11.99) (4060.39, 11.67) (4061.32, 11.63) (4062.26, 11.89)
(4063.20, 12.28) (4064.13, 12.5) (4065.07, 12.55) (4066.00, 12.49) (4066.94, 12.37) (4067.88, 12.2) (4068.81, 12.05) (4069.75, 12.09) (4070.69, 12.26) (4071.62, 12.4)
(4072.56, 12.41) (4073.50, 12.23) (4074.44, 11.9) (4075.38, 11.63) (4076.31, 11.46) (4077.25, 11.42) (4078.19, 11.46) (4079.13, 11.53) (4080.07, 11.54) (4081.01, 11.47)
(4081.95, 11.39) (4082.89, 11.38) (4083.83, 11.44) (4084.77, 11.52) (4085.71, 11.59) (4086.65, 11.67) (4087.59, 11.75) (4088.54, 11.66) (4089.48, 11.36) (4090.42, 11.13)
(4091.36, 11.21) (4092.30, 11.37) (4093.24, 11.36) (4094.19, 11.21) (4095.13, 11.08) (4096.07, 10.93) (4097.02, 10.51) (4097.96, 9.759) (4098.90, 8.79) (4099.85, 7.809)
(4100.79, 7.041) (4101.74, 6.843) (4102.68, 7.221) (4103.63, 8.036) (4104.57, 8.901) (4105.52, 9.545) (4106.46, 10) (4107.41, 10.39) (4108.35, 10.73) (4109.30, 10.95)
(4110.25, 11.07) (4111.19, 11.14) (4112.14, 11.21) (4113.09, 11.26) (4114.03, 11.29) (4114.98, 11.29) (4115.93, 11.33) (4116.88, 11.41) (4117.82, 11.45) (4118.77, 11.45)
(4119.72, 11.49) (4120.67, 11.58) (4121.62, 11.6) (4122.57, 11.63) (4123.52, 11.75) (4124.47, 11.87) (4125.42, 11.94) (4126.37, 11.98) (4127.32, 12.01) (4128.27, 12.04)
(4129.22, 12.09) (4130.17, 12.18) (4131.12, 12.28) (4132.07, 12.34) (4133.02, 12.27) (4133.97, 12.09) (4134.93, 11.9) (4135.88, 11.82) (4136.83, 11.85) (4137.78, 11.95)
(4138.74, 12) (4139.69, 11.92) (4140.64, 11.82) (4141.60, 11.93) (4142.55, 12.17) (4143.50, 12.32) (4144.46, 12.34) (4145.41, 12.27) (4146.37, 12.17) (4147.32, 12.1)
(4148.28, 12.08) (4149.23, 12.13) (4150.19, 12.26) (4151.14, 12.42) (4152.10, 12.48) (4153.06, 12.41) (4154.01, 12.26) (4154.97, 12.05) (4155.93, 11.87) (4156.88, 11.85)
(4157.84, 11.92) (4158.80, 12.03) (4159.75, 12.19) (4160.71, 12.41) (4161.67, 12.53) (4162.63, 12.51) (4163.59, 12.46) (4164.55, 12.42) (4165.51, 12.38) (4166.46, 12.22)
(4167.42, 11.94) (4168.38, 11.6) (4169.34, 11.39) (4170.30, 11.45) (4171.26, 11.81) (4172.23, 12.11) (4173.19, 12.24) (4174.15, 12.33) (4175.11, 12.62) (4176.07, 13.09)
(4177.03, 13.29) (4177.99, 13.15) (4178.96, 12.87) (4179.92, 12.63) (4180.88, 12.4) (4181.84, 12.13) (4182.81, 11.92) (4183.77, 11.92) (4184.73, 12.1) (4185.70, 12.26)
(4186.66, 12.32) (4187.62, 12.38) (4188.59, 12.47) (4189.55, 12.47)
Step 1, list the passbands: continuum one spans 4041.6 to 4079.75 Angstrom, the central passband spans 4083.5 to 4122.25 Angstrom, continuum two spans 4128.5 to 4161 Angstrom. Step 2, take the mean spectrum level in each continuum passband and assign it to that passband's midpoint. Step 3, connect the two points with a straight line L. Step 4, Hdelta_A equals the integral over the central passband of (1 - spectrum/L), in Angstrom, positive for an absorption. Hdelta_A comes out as 4.90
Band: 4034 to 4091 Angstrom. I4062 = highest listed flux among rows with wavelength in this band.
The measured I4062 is 12.57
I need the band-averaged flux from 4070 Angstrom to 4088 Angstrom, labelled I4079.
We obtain 11.7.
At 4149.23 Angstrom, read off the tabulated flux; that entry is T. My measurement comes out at 12.13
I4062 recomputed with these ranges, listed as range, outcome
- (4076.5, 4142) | 12.34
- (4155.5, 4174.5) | 12.53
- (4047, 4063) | 12.52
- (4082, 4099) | 11.75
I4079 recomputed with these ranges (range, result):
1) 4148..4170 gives 12.2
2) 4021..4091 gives 12.1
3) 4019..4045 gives 12.5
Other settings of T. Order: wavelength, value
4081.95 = 11.39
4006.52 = 12.28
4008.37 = 12.43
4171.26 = 11.81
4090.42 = 11.13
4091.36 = 11.21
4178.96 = 12.87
